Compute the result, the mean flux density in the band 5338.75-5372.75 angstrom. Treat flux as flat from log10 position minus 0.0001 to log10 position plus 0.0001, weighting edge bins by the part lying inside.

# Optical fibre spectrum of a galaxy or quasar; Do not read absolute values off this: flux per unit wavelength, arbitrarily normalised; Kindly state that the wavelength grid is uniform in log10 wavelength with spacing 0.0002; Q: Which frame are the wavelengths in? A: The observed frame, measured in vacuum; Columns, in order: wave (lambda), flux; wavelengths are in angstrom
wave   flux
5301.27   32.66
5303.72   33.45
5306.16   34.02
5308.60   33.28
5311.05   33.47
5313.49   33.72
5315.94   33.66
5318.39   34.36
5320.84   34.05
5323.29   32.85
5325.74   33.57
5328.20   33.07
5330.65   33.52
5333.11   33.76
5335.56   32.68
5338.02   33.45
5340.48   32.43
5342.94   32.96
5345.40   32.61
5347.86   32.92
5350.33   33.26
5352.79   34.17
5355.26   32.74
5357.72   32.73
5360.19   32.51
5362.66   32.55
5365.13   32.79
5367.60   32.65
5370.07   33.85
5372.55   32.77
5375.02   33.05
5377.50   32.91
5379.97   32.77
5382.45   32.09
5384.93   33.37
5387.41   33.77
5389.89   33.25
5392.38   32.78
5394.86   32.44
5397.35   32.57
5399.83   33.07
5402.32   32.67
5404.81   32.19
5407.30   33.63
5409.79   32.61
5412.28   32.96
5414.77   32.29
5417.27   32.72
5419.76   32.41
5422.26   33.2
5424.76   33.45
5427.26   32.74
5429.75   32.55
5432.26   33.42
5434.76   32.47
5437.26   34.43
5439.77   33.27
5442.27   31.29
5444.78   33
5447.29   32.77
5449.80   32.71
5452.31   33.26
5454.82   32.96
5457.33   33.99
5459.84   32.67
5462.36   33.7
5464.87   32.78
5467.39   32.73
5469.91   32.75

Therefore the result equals 32.9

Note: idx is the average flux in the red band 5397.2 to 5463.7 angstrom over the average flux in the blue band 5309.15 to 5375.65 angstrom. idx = 0.99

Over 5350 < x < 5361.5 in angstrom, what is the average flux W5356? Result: 33.1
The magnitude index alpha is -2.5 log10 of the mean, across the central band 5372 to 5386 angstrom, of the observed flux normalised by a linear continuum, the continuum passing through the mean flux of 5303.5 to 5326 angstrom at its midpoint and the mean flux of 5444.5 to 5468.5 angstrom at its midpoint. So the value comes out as 0.02 mag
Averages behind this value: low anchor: 33.7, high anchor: 33.1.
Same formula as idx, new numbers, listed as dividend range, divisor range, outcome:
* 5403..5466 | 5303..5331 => 0.98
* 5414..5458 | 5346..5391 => 1.00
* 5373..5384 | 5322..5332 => 0.98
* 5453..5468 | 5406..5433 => 1.01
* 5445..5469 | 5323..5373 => 1.00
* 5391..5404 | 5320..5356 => 0.98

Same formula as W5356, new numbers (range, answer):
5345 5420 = 32.9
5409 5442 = 32.9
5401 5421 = 32.7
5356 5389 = 32.9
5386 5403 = 32.9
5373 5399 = 32.9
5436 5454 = 33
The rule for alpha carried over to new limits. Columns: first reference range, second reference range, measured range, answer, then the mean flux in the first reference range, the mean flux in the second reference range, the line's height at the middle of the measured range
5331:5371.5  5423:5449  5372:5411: 0.003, 33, 32.9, 33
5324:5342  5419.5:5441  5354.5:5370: 0.013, 33.2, 33.1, 33.2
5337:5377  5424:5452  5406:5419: 0.003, 33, 32.9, 32.9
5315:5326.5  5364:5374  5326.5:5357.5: 0.009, 33.7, 33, 33.4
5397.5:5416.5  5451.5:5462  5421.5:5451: 0.004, 32.8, 33.3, 33.1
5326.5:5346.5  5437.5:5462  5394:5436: 0.007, 33.1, 33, 33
